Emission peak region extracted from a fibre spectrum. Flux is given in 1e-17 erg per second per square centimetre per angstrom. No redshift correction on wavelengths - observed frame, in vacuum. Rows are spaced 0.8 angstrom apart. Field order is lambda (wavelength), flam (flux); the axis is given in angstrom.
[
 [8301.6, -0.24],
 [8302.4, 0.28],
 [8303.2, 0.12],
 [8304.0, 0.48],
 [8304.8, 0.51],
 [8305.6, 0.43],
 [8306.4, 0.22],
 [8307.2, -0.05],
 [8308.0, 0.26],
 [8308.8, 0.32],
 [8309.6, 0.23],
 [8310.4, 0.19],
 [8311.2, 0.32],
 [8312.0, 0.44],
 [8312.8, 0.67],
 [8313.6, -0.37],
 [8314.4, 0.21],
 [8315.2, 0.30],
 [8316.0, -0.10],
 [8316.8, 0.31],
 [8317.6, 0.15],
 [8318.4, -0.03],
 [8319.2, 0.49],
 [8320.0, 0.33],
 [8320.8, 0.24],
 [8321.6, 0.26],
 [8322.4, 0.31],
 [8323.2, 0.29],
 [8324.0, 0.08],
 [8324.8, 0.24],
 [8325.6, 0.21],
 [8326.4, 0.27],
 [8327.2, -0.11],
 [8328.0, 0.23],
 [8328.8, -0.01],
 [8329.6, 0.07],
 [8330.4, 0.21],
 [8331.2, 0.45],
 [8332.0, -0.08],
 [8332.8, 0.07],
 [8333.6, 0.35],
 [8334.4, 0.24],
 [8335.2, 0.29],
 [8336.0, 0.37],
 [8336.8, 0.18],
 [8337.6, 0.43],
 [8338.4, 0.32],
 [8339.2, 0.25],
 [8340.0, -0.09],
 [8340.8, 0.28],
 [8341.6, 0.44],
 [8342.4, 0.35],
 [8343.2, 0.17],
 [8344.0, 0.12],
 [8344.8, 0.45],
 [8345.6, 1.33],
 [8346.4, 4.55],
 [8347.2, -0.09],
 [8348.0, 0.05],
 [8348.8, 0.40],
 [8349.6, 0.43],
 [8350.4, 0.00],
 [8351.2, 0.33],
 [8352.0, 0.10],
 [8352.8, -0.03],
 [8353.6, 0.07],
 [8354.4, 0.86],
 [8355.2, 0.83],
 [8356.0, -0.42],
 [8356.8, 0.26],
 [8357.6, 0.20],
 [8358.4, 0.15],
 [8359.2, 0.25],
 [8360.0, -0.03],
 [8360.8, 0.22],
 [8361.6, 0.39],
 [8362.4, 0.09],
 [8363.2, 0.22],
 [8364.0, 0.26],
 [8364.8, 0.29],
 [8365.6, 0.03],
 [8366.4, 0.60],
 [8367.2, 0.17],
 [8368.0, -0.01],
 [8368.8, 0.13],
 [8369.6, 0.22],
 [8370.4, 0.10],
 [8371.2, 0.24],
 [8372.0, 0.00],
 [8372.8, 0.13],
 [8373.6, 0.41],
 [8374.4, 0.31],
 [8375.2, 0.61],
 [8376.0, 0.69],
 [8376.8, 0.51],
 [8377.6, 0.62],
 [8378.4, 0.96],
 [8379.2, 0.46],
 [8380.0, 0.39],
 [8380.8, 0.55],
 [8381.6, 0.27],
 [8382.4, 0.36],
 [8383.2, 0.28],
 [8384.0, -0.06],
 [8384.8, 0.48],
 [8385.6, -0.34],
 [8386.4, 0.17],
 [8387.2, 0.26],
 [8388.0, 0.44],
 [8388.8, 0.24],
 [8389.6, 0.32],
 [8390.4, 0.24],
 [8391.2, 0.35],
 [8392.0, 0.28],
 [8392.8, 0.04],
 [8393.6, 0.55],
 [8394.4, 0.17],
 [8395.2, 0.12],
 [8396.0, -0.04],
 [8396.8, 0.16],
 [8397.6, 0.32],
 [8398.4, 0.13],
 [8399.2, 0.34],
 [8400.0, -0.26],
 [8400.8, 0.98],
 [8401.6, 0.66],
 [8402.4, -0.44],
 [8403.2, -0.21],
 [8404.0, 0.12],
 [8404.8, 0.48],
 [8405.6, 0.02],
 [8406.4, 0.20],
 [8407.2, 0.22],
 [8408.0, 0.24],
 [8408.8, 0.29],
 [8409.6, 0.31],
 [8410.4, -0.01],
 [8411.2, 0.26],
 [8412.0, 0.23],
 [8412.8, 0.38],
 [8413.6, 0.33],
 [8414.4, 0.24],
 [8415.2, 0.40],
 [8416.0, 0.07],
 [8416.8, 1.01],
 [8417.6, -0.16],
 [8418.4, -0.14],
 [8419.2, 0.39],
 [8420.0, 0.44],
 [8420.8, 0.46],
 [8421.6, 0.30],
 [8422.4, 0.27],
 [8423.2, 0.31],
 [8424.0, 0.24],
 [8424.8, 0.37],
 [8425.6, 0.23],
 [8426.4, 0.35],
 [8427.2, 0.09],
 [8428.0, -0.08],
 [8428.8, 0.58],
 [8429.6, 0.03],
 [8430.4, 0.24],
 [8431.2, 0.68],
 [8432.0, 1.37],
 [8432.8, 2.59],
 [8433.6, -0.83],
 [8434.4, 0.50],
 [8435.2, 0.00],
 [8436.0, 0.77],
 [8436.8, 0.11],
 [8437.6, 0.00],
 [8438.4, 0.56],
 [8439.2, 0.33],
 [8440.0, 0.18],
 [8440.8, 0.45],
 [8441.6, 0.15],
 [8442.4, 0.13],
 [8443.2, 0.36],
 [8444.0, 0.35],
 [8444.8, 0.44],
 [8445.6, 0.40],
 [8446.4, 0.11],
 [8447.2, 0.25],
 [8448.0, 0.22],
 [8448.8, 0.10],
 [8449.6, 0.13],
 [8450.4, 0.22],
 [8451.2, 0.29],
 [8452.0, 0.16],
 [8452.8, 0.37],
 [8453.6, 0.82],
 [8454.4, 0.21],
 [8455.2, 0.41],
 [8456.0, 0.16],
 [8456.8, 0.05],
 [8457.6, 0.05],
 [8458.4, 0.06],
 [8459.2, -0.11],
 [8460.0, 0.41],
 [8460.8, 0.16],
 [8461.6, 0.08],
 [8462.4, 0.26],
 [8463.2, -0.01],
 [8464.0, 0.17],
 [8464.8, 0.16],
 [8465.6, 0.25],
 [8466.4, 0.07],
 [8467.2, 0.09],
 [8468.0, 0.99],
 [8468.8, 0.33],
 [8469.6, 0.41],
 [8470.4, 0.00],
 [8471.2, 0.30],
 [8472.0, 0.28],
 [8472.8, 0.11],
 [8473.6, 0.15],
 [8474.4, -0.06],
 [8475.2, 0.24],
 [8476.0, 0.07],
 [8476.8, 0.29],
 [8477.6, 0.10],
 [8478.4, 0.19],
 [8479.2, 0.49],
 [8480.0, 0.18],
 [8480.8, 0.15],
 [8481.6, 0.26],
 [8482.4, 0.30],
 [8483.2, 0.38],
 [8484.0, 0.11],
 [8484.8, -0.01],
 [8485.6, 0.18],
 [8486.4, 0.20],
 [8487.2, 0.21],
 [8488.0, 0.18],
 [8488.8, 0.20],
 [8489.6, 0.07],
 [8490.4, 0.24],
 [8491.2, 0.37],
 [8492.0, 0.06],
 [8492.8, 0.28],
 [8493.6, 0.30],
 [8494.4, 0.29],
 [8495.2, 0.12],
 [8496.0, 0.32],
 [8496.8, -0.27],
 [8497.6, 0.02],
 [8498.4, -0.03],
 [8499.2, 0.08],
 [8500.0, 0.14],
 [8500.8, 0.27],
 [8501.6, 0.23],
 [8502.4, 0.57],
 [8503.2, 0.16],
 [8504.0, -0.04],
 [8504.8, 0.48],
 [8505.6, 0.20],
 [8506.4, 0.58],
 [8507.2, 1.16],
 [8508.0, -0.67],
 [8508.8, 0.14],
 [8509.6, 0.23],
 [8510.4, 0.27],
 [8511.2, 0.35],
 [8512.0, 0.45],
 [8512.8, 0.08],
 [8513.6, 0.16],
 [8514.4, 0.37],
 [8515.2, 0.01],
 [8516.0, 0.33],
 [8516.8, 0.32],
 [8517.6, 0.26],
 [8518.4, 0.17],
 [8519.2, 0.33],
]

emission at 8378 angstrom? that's H-gamma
